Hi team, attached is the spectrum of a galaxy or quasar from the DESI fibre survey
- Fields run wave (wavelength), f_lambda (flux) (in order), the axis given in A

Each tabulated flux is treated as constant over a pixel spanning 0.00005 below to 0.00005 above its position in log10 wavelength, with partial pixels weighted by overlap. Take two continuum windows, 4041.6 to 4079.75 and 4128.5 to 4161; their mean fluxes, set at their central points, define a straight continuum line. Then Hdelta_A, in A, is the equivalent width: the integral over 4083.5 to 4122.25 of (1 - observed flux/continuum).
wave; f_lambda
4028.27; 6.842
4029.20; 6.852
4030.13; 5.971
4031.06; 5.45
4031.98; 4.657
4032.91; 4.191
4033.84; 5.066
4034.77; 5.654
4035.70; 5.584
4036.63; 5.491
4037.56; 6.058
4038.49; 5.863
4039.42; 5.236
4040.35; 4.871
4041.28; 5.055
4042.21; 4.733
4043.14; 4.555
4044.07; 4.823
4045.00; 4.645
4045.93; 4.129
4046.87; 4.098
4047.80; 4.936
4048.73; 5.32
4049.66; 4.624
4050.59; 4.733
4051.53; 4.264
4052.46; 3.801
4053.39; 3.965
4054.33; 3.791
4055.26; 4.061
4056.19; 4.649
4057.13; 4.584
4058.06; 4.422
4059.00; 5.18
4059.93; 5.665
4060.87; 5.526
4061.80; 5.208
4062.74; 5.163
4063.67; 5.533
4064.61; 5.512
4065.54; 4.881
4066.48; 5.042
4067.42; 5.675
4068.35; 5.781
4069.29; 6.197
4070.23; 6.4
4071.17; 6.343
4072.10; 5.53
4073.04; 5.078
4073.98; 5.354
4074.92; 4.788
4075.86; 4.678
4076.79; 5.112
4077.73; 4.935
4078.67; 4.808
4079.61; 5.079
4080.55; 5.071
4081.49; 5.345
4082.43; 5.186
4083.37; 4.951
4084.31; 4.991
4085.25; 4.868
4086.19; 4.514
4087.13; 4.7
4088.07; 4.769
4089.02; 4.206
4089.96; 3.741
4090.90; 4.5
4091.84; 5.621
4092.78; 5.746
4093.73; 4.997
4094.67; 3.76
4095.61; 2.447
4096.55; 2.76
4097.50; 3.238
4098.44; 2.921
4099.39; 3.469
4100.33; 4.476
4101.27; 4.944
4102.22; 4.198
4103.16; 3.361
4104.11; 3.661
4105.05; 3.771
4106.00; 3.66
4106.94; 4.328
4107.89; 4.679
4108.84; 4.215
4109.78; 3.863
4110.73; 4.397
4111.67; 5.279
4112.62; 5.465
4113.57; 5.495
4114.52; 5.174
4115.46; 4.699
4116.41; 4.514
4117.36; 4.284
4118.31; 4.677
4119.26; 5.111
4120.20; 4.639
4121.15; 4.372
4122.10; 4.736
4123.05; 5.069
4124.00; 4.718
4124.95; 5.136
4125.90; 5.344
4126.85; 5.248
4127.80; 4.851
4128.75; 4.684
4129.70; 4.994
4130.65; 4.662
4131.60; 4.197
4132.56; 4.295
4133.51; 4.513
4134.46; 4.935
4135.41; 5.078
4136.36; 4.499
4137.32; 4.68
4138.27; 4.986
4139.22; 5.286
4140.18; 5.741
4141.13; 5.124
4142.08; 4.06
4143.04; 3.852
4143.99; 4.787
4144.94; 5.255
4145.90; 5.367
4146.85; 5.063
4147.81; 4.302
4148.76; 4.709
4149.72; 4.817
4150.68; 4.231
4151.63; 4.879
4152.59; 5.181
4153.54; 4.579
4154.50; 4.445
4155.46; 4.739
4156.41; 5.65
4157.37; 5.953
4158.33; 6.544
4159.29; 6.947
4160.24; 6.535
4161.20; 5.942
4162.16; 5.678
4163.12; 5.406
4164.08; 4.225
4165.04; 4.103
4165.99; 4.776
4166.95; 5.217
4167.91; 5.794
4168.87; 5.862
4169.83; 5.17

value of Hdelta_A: 4.7 A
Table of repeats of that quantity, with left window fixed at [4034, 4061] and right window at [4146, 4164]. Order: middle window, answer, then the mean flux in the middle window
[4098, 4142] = 4.5 A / 4.62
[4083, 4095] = 0.7 A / 4.73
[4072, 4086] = -0.2 A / 5.03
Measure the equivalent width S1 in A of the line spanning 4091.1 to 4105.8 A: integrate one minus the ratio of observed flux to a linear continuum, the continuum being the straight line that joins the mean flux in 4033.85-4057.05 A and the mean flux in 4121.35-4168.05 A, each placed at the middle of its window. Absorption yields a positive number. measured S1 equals 2.8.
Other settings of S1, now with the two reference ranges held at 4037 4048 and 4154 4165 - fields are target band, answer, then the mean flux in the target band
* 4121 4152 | 3.6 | 4.81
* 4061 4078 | -1.1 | 5.41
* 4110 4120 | 0.8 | 4.88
